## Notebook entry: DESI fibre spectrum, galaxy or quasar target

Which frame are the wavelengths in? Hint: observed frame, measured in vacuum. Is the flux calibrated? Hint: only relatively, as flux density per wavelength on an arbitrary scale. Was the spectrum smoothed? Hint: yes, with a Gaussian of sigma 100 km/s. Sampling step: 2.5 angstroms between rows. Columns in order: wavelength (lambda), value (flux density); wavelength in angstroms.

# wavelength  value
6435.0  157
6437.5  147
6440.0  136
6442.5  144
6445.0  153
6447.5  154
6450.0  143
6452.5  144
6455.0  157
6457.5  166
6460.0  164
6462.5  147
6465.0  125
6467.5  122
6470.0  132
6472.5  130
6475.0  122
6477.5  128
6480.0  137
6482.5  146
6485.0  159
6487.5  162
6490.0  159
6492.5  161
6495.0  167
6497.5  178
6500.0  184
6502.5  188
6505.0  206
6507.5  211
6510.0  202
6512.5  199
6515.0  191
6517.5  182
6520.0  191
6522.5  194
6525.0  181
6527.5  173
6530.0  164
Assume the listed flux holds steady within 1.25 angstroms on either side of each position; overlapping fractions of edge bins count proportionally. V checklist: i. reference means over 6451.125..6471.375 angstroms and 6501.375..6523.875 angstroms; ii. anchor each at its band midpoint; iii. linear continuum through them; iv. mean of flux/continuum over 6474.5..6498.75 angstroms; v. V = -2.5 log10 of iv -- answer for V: 0.12 mag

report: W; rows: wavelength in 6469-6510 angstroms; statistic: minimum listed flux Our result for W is 122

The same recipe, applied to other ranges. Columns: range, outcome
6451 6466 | 125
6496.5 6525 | 178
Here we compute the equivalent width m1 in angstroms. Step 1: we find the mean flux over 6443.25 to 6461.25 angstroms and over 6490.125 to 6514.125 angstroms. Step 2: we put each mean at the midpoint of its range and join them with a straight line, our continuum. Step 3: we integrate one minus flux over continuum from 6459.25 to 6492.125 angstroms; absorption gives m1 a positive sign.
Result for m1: 5.5 angstroms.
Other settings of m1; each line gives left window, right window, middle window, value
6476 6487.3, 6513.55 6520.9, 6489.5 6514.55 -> -2.5 angstroms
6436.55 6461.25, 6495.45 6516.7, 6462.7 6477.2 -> 3.4 angstroms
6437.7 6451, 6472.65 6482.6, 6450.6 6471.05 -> -0.8 angstroms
